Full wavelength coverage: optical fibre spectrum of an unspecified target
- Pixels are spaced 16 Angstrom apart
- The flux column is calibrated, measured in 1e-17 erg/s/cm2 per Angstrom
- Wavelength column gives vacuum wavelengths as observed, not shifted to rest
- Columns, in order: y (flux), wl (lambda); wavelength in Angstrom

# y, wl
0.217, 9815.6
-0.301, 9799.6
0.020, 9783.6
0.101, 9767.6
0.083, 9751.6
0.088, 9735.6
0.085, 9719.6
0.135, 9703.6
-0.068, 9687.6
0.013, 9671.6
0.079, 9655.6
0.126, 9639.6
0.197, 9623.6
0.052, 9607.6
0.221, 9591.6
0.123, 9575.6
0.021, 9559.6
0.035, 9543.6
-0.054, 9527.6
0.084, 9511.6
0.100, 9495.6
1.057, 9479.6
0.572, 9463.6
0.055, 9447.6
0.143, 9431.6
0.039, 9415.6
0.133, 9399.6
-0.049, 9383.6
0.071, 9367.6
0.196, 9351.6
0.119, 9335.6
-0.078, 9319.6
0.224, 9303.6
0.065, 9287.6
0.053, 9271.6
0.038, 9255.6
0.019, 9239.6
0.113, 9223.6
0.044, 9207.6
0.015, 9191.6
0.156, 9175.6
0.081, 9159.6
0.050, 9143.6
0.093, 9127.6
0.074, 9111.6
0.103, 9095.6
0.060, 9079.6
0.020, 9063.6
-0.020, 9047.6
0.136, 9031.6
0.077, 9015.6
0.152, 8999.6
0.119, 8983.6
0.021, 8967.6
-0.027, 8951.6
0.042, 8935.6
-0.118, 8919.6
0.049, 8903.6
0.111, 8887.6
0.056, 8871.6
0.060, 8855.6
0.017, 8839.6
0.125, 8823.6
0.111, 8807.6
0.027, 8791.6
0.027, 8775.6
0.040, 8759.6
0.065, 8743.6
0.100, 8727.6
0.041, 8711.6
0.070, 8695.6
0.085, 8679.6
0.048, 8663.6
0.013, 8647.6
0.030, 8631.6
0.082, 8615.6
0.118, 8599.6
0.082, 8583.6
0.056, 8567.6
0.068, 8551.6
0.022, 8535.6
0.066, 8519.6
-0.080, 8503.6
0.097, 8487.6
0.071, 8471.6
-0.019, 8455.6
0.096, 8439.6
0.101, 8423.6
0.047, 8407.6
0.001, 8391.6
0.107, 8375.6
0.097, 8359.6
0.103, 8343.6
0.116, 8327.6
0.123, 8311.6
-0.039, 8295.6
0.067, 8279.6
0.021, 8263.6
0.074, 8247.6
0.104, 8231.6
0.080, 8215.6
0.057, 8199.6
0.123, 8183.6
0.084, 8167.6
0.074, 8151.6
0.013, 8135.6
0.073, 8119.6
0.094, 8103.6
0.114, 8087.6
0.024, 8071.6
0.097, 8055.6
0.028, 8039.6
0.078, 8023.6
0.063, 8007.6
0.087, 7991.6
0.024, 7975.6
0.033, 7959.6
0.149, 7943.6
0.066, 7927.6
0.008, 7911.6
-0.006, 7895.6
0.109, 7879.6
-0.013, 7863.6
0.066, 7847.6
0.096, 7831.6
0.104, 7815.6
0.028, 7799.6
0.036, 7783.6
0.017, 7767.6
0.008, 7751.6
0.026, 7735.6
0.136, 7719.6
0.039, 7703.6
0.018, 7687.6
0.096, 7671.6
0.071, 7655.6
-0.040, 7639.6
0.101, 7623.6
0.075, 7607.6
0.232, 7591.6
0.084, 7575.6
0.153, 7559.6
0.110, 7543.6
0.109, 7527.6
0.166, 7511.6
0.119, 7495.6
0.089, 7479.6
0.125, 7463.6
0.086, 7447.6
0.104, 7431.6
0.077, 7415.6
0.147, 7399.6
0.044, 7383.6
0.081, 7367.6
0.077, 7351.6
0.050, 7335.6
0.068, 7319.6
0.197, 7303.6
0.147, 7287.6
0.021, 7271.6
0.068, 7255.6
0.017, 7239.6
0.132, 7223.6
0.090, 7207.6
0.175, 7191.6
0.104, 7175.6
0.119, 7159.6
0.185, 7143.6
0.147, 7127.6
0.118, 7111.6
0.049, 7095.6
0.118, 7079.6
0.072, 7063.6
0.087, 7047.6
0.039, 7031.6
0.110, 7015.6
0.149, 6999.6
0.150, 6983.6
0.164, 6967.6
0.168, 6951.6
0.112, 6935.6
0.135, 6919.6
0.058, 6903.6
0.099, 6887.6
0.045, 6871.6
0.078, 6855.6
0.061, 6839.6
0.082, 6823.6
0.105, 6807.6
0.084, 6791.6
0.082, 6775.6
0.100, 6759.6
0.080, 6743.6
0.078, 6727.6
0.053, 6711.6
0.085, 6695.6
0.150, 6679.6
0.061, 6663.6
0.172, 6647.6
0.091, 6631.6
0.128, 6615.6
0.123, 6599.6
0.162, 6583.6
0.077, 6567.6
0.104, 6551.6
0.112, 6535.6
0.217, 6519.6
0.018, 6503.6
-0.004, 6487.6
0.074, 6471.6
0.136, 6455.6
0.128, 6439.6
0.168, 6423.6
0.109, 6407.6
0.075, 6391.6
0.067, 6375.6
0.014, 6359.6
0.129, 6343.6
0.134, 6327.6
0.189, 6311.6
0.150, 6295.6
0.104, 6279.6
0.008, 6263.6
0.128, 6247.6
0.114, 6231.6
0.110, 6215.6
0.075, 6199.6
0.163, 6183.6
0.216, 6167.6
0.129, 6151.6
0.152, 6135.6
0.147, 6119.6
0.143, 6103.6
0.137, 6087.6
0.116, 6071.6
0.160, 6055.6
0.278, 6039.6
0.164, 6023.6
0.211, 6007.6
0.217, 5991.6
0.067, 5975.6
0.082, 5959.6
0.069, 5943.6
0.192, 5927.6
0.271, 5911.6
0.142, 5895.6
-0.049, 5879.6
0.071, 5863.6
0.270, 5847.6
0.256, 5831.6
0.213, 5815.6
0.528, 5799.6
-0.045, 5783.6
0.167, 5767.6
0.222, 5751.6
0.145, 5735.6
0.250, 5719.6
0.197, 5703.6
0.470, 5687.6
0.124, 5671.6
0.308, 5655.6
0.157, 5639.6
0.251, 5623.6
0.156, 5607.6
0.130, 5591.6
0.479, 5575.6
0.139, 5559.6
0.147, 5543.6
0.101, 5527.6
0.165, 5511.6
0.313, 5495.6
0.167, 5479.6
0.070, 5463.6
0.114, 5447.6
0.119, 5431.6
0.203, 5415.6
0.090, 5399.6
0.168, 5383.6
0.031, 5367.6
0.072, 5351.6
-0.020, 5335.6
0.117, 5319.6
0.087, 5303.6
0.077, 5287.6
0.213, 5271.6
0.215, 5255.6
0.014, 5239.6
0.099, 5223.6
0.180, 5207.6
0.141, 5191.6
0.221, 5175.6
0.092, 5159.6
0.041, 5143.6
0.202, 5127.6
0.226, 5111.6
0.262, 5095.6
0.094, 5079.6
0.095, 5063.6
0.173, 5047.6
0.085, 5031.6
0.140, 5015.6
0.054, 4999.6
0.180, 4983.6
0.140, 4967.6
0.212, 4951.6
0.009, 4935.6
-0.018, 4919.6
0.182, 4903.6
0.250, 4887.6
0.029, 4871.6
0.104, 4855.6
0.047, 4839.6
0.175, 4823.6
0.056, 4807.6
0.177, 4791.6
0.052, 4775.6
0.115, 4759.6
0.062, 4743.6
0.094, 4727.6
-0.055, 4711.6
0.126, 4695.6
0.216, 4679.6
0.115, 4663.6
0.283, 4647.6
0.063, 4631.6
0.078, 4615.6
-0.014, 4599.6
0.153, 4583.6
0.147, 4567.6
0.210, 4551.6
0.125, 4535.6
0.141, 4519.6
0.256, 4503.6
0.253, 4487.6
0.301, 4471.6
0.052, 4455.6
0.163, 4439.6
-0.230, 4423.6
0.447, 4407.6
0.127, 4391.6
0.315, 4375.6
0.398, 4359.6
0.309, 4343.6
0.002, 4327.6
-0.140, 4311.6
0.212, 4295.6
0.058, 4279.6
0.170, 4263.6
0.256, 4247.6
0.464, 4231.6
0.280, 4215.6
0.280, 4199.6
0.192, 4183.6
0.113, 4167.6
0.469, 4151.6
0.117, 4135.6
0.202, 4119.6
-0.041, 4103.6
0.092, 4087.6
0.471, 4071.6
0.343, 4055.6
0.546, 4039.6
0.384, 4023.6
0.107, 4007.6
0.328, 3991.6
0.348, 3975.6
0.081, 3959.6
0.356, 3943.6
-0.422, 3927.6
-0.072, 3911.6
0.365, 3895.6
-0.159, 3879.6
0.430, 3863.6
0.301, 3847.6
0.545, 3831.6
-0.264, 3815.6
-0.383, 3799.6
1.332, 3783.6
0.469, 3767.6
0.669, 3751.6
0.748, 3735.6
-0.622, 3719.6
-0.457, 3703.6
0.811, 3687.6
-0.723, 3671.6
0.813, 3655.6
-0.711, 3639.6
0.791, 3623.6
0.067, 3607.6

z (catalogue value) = 1.542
